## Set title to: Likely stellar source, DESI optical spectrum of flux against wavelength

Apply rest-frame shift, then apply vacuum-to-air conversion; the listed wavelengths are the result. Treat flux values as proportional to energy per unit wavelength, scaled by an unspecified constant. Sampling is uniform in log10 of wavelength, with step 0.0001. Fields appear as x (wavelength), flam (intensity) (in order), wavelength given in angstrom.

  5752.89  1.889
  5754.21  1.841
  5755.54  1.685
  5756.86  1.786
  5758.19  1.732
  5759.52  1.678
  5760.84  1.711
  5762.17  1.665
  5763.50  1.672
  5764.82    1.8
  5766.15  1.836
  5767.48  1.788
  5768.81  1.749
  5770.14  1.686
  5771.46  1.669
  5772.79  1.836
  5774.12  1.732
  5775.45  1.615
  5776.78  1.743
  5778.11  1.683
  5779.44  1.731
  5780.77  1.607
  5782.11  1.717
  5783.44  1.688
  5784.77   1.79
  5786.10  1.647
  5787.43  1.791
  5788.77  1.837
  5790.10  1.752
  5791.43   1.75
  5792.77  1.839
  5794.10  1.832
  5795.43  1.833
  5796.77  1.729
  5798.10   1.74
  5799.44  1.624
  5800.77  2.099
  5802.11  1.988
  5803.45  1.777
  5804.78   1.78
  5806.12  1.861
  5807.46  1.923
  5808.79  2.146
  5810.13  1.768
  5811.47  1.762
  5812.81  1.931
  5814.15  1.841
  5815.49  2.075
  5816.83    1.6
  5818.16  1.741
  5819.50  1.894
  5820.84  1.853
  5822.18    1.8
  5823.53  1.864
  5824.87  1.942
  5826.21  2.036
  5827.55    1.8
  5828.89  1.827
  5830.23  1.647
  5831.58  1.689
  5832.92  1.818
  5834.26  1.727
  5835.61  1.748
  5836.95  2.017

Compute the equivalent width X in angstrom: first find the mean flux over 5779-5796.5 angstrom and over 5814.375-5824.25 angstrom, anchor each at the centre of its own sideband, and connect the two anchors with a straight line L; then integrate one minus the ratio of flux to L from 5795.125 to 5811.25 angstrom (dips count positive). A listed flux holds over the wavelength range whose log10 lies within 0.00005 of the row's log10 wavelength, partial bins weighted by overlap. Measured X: -0.5 angstrom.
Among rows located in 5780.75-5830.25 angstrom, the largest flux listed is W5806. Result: 2.146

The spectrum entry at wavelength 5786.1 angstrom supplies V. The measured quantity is 1.647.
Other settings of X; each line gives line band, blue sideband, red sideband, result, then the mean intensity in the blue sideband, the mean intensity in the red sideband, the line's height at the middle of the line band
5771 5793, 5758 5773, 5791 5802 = 0.59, 1.73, 1.82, 1.78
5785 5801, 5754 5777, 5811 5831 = 0.05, 1.73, 1.84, 1.79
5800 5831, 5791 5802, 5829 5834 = -1.68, 1.82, 1.73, 1.77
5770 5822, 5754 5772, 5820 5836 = -0.57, 1.73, 1.81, 1.77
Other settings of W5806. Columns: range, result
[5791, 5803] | 2.099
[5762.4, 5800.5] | 1.839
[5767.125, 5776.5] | 1.836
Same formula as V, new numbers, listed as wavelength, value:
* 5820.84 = 1.853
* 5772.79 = 1.836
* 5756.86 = 1.786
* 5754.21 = 1.841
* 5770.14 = 1.686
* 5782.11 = 1.717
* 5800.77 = 2.099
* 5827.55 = 1.8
